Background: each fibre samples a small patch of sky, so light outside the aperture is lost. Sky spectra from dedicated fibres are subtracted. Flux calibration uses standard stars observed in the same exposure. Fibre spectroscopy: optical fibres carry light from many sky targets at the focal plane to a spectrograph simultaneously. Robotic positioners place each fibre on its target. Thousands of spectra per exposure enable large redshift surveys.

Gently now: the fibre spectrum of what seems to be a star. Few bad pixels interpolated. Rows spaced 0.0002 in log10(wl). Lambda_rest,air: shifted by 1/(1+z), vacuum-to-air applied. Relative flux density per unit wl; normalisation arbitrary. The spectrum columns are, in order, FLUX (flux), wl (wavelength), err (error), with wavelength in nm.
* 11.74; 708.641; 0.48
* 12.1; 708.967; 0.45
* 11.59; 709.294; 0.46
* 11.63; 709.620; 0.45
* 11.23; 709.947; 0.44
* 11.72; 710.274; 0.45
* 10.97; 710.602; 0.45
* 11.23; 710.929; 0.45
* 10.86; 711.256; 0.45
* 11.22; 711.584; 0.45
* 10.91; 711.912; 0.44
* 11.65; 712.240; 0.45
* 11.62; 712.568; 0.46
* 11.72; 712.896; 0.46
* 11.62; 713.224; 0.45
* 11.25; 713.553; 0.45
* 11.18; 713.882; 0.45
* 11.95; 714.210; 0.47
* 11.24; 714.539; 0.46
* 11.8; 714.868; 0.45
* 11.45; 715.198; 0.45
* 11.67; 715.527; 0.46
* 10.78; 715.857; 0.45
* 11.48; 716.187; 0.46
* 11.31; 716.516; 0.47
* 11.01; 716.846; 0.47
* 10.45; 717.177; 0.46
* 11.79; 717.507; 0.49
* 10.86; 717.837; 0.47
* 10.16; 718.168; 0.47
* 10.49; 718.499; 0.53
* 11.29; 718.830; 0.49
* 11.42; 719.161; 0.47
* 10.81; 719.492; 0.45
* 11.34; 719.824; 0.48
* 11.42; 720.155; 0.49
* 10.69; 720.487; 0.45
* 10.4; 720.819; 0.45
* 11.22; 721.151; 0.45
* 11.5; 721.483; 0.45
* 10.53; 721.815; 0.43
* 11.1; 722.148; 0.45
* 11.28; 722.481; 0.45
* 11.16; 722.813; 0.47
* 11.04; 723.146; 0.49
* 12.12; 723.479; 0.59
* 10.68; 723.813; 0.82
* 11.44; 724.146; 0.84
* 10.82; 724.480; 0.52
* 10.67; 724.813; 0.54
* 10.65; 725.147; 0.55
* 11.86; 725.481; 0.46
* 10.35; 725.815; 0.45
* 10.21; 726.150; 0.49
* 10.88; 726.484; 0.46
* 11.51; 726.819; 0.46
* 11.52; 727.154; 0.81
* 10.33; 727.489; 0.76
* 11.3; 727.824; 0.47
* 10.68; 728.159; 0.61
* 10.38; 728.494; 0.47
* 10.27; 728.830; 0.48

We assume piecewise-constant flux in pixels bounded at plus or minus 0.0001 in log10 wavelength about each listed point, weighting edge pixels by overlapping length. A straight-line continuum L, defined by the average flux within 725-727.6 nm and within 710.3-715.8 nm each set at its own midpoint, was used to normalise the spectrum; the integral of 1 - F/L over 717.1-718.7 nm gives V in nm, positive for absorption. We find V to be 0.06 nm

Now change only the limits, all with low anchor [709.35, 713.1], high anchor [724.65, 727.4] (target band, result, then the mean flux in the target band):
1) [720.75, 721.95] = 0.01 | 11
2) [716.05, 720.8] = 0.06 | 11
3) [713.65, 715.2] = -0.04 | 11.5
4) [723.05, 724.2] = -0.03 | 11.3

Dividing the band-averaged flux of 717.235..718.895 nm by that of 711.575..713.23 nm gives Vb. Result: 0.95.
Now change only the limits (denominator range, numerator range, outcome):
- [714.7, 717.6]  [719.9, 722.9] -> 0.98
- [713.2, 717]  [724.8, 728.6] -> 0.96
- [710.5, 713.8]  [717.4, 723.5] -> 0.98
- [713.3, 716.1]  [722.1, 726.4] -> 0.97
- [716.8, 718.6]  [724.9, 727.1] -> 1.01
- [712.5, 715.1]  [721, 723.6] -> 0.97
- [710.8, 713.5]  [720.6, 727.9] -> 0.97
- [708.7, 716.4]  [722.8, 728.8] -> 0.96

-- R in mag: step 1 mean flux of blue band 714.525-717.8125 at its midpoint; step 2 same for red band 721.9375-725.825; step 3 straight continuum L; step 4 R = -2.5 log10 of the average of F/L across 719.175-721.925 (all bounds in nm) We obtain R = 0.02 mag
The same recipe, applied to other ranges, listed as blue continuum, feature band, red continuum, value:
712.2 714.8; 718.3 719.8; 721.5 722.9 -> 0.02 mag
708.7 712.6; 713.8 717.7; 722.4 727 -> -0.01 mag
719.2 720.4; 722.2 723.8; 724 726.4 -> -0.03 mag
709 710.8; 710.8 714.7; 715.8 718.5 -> -0.01 mag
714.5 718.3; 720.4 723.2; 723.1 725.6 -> 0.02 mag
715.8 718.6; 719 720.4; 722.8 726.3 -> -0.03 mag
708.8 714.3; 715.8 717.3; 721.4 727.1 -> 0.02 mag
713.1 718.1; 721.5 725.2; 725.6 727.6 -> -0.01 mag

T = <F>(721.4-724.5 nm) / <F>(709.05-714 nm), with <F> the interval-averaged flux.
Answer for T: 0.98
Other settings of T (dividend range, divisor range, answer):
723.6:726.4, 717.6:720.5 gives 0.99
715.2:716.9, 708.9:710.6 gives 0.98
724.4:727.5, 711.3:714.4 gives 0.95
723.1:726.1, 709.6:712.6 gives 0.98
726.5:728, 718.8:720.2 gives 0.99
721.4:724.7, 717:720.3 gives 1.01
